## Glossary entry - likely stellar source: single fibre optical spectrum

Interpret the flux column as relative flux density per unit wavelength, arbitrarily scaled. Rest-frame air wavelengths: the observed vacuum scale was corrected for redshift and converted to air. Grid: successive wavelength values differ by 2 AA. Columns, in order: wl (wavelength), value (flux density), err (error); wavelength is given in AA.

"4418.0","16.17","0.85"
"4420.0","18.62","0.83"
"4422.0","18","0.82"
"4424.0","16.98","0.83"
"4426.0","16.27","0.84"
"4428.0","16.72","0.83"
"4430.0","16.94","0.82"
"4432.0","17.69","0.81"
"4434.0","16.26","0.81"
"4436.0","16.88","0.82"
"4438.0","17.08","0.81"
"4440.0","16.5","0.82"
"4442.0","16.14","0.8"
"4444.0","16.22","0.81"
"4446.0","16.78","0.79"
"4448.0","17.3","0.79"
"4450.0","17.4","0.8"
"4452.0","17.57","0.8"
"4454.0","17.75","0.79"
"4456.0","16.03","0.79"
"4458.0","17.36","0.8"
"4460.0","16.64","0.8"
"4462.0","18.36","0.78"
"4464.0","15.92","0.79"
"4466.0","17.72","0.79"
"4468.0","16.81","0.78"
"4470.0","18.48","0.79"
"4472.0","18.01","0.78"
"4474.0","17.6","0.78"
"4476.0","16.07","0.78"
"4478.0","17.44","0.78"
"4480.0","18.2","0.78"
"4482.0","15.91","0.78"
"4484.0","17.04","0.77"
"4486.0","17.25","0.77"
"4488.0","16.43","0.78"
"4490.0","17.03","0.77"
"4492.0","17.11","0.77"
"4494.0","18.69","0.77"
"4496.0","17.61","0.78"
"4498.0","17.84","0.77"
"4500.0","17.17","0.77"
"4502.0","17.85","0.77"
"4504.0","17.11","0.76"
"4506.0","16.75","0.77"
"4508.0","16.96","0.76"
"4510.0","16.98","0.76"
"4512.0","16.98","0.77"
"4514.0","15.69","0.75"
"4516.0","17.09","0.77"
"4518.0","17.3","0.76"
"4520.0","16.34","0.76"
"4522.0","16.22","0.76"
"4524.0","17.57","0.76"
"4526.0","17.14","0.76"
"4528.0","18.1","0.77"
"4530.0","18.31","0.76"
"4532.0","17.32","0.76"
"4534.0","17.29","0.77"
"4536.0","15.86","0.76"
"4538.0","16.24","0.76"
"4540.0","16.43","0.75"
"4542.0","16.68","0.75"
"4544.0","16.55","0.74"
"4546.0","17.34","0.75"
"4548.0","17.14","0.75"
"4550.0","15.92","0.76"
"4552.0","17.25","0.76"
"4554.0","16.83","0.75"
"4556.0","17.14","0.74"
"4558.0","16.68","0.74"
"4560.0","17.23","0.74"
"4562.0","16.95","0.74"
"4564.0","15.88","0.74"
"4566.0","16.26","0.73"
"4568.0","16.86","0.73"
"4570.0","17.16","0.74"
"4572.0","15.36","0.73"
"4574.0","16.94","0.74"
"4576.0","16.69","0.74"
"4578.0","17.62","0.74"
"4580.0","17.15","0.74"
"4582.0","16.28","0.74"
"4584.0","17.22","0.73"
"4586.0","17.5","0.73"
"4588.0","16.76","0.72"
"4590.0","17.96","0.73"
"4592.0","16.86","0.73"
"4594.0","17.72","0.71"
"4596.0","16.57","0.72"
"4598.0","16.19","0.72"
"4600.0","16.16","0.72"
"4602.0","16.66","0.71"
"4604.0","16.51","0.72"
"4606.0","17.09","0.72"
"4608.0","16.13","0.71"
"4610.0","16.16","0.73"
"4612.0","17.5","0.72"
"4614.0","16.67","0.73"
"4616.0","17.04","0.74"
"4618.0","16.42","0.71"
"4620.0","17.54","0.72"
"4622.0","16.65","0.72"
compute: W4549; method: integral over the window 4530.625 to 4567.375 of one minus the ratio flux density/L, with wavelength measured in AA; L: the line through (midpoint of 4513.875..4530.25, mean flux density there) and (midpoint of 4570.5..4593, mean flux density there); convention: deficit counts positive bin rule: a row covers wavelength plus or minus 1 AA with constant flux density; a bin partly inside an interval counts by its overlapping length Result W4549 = 0.6 AA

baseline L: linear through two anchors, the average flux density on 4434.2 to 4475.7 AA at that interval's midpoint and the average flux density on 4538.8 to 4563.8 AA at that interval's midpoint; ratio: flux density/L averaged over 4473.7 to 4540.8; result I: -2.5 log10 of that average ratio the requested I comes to -0.01 mag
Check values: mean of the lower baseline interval 17.1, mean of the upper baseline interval 16.8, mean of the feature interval 17.1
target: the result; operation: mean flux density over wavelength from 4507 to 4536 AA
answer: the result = 17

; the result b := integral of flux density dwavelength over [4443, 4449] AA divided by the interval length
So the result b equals 16.8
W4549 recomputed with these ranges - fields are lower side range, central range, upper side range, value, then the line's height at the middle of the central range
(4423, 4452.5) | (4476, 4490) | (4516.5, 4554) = -0.1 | 16.9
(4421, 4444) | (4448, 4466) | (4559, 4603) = -0.4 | 16.8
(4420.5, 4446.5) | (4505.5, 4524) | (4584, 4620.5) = 0.1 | 16.8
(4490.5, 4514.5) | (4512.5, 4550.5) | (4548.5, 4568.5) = 0.2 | 17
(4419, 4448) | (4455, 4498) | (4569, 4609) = -0.8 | 16.9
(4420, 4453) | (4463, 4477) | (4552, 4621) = -0.2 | 16.9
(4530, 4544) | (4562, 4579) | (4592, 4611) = 0.1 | 16.7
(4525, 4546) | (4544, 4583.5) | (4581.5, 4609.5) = 0.4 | 16.9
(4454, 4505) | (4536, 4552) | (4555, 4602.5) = 0.4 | 17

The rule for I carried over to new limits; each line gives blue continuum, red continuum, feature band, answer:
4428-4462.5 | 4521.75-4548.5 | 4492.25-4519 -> -0.01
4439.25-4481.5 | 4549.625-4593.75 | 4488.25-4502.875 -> -0.03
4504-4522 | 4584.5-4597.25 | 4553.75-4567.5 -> 0.02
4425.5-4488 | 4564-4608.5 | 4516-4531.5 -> -0.02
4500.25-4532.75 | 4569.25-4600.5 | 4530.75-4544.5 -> 0.02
